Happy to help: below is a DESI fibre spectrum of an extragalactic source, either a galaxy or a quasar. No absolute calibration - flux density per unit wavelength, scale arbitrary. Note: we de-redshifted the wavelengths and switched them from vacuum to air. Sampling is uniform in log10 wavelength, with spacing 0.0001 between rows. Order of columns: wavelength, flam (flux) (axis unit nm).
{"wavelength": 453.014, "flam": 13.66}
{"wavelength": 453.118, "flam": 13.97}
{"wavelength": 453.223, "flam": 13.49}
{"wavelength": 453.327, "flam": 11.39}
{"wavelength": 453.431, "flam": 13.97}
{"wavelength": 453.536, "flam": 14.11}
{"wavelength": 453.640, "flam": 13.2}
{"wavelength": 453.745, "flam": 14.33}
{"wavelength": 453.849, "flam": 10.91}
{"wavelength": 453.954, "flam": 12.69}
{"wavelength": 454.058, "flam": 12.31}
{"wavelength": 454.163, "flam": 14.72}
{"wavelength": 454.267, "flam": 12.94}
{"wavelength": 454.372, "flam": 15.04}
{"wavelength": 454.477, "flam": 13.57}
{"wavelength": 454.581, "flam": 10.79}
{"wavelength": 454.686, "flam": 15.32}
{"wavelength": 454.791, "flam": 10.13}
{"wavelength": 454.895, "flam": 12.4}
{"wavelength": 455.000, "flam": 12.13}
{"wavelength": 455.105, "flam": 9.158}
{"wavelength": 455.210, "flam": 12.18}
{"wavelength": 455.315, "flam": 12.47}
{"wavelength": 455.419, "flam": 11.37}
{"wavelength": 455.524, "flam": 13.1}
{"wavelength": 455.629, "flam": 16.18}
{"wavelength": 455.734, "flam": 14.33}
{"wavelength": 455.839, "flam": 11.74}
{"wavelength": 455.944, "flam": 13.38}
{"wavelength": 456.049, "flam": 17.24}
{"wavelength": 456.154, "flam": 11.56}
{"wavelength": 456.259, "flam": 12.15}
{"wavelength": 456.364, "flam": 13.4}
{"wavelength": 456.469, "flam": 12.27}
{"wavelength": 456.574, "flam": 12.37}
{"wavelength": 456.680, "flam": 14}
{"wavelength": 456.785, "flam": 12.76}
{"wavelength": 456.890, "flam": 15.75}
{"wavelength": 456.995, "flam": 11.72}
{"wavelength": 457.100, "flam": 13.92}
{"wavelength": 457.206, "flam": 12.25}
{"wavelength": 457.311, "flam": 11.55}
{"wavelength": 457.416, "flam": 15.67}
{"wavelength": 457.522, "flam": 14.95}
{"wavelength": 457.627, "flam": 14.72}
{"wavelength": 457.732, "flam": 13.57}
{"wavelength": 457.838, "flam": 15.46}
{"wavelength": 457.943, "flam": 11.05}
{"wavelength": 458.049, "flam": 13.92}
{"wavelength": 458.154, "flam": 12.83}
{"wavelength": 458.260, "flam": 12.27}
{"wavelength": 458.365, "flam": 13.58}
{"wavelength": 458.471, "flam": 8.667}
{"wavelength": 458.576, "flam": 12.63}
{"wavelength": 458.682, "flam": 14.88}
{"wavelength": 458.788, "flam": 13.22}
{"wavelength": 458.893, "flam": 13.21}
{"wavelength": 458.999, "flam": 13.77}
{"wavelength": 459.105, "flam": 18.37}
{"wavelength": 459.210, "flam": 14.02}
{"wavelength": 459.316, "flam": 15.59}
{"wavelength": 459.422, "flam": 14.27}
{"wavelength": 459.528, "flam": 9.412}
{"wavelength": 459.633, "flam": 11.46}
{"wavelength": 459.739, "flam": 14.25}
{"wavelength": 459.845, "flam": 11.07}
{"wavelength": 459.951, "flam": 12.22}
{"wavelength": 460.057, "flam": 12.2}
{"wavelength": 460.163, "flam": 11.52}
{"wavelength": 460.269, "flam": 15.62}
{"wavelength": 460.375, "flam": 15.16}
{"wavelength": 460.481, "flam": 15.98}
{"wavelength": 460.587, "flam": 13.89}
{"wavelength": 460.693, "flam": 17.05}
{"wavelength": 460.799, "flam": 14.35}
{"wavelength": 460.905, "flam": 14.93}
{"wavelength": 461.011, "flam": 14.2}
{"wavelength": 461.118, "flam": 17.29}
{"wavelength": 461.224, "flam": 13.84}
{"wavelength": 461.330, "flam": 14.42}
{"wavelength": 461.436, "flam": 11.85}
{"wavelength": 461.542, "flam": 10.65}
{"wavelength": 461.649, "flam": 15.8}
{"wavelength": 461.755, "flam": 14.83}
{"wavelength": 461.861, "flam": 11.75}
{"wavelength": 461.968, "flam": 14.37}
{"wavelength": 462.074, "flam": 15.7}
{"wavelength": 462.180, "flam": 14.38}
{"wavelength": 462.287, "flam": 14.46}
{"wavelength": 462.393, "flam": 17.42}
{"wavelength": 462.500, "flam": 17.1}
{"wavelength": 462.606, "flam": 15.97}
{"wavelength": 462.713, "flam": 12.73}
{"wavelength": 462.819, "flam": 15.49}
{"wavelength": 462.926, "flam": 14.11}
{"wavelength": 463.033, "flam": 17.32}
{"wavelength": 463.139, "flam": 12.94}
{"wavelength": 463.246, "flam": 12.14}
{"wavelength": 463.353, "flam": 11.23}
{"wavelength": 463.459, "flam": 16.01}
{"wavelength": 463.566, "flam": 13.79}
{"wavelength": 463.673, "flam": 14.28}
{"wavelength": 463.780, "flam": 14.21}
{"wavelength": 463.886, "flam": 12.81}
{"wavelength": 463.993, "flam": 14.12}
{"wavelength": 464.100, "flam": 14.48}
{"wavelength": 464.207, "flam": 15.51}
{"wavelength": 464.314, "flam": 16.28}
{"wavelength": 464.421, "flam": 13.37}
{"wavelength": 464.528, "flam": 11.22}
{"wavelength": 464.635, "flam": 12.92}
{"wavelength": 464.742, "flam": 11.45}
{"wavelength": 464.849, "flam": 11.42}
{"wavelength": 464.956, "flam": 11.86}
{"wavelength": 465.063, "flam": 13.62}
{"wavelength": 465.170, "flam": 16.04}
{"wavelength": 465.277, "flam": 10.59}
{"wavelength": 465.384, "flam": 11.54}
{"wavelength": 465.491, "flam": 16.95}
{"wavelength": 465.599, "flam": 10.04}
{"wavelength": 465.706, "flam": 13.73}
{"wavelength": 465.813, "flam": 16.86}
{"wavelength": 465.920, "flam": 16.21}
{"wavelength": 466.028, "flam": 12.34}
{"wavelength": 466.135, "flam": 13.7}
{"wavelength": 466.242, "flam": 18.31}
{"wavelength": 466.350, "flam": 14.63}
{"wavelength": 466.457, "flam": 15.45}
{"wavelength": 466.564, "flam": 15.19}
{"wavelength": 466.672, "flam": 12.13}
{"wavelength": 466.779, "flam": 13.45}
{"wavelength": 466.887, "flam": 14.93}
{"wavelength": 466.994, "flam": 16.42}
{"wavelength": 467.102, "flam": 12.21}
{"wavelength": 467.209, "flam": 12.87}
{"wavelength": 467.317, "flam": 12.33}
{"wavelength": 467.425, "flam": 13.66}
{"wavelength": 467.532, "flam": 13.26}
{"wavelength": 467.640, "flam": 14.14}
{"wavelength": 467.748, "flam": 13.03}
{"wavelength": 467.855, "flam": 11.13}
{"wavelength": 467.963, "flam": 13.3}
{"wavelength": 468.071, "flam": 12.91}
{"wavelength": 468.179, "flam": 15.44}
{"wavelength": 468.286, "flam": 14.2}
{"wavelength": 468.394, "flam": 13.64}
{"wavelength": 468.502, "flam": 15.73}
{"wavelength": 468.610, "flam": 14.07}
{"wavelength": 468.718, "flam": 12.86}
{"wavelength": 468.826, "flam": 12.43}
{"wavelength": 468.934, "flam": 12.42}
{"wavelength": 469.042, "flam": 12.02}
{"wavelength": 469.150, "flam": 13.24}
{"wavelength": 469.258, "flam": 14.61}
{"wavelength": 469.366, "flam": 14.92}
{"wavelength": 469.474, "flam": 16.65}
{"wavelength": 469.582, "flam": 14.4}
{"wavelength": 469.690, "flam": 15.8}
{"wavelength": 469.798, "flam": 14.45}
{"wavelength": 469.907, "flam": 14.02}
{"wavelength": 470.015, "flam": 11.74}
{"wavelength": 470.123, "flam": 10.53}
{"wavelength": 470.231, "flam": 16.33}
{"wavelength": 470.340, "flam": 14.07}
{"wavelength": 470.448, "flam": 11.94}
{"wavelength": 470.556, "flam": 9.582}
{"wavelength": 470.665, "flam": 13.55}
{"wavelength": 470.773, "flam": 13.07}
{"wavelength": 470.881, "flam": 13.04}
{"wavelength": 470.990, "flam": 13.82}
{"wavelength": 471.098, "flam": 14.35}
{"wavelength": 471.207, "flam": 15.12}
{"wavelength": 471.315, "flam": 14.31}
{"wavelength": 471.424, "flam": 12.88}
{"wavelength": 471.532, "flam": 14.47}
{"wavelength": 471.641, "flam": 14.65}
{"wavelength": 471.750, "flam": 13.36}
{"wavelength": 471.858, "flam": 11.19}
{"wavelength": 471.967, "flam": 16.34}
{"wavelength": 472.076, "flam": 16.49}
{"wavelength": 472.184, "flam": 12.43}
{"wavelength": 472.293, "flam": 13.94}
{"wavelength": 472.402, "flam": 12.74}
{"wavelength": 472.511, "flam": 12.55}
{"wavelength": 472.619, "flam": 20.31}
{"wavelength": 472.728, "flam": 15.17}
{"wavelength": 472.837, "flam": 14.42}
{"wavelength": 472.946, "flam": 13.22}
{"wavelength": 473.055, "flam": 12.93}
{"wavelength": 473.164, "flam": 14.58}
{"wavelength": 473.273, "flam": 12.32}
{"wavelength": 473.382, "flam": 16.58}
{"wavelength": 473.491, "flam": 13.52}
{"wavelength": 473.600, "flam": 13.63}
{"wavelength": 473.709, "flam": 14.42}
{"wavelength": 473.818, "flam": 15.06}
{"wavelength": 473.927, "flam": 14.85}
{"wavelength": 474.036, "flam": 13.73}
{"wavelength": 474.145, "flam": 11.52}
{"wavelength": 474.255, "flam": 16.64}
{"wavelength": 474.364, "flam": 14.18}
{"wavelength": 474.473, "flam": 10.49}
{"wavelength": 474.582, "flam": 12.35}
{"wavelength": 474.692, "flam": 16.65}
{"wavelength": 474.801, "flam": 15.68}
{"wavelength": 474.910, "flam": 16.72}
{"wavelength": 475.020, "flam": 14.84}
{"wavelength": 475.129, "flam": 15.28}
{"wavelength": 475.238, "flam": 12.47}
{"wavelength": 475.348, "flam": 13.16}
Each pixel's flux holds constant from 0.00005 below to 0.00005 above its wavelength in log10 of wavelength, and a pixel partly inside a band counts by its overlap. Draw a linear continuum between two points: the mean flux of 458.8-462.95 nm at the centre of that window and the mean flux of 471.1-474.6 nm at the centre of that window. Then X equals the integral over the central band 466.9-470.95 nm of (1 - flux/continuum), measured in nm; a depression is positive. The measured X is 0.17 nm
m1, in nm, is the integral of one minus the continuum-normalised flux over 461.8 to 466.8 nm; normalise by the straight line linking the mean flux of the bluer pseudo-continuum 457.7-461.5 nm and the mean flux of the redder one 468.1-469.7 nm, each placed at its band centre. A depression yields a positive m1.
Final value -0.07 nm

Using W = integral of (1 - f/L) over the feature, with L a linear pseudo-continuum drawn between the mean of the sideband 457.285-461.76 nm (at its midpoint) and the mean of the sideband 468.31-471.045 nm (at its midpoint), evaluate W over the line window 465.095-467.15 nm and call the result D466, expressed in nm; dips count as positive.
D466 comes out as -0.09 nm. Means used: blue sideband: 13.7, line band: 14.2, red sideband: 13.6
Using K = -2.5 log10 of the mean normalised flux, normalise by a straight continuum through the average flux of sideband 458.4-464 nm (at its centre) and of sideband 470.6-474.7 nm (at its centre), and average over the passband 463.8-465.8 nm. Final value 0.06 mag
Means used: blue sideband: 14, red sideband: 14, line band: 13.3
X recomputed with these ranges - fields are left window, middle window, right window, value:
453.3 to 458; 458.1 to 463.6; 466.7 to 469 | -0.278 nm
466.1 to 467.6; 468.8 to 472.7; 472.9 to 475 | 0.092 nm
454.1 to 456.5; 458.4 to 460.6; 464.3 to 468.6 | -0.028 nm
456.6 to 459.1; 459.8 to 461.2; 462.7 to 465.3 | -0.080 nm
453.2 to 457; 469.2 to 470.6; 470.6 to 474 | 0.019 nm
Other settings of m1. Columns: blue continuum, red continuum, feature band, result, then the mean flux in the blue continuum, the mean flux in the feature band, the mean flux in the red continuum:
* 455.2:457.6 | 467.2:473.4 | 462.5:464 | -0.069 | 13.4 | 14.2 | 13.8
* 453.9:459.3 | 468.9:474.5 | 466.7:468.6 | 0.008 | 13.2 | 13.7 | 13.9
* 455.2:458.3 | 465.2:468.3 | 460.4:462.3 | -0.120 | 13.4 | 14.4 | 13.8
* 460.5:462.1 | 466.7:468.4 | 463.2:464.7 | 0.029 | 14.3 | 13.7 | 13.5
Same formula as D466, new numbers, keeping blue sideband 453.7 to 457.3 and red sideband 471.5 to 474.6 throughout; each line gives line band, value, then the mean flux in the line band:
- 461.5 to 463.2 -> -0.17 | 14.7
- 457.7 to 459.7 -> -0.02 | 13.3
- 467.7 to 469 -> 0.03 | 13.4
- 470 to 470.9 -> 0.08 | 12.7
